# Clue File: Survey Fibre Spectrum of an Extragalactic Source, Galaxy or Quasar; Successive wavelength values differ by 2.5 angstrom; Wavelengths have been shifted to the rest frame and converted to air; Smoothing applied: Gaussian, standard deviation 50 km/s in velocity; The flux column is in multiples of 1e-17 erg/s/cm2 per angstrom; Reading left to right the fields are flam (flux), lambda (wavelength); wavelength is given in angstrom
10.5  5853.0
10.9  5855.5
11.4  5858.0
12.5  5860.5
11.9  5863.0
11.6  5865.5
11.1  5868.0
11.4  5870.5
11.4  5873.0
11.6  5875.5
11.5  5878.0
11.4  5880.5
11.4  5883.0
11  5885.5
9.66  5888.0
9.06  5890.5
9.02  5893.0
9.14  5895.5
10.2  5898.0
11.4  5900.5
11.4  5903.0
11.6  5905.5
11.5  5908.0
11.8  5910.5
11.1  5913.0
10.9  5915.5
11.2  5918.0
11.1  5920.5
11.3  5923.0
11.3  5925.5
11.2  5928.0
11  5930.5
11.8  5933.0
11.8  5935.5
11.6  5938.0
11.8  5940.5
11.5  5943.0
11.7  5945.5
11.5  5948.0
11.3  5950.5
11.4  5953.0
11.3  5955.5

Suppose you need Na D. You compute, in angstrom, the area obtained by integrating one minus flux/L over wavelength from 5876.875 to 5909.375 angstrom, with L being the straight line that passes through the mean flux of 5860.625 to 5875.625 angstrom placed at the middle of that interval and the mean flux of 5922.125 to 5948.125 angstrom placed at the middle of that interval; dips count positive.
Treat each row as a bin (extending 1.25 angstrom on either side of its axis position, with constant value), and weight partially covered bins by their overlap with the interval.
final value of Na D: 2.5 angstrom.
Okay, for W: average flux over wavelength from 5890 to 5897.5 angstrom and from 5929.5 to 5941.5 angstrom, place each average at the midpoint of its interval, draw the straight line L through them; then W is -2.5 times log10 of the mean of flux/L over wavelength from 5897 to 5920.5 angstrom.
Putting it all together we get -0.12 mag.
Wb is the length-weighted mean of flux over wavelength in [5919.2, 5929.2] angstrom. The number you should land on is 11.2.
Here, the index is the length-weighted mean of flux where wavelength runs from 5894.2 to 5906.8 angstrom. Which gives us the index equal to 10.7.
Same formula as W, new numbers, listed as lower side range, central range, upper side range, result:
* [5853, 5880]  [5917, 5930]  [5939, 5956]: 0.03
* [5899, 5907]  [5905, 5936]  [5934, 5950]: 0.02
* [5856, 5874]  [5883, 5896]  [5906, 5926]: 0.17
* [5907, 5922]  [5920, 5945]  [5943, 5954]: -0.01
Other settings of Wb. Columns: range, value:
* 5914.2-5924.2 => 11.1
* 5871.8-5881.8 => 11.5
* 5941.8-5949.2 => 11.6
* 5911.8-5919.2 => 11.1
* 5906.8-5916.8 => 11.3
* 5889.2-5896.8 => 9.08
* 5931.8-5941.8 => 11.7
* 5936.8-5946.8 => 11.6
